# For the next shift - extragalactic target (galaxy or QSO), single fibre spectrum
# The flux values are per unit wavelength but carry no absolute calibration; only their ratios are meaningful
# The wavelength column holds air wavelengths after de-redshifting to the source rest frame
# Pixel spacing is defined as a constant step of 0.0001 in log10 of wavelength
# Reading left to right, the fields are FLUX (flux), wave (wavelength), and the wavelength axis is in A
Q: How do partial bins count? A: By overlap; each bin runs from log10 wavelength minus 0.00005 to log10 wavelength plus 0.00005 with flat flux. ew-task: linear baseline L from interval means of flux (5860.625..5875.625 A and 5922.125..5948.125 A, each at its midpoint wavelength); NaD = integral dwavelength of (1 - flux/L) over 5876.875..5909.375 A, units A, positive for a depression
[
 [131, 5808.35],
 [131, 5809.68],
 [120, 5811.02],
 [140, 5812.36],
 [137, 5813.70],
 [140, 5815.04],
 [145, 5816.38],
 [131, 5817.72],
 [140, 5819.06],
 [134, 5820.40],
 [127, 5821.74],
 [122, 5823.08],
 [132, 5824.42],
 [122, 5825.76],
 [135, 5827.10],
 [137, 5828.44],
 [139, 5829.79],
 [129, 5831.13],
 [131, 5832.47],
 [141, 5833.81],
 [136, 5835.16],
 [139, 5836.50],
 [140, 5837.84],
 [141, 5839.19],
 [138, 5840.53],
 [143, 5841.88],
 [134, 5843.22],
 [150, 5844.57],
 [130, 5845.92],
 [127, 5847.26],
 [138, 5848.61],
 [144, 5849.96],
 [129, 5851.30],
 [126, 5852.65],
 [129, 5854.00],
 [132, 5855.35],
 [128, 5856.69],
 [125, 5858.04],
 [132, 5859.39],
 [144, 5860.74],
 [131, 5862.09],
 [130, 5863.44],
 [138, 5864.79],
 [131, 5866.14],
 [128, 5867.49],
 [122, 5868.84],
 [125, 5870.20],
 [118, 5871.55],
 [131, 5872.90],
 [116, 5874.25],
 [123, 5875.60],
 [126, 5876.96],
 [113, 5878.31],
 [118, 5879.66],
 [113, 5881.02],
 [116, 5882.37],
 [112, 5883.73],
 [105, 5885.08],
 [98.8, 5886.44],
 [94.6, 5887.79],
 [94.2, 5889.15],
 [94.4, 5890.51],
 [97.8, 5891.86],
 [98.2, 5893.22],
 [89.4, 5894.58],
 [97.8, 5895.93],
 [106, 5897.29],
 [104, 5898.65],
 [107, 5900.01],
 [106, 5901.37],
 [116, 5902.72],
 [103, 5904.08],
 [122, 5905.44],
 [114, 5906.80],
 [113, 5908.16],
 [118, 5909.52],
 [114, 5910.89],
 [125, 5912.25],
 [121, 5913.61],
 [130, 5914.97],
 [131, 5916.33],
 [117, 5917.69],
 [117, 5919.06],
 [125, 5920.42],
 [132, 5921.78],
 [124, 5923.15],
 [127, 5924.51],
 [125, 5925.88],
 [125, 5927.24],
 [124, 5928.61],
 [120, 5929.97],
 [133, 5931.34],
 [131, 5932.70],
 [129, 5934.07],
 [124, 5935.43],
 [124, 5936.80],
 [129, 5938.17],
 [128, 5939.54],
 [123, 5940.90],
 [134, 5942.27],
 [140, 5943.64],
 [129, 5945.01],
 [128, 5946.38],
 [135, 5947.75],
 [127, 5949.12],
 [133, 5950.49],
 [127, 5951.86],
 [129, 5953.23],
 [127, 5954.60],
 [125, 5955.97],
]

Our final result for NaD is 5.43 A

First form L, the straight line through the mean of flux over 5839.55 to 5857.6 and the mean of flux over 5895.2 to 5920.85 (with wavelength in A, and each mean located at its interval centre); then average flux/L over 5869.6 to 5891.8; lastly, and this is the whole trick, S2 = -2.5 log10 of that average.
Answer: 0.11 mag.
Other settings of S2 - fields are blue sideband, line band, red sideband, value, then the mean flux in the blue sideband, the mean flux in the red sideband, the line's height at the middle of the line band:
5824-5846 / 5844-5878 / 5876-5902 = -0.07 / 137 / 105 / 121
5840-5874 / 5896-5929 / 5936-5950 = 0.11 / 132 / 130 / 130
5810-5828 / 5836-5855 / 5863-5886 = -0.07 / 133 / 121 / 127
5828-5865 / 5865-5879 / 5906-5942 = 0.06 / 135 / 124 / 131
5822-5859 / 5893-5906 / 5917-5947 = 0.22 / 134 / 127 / 129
